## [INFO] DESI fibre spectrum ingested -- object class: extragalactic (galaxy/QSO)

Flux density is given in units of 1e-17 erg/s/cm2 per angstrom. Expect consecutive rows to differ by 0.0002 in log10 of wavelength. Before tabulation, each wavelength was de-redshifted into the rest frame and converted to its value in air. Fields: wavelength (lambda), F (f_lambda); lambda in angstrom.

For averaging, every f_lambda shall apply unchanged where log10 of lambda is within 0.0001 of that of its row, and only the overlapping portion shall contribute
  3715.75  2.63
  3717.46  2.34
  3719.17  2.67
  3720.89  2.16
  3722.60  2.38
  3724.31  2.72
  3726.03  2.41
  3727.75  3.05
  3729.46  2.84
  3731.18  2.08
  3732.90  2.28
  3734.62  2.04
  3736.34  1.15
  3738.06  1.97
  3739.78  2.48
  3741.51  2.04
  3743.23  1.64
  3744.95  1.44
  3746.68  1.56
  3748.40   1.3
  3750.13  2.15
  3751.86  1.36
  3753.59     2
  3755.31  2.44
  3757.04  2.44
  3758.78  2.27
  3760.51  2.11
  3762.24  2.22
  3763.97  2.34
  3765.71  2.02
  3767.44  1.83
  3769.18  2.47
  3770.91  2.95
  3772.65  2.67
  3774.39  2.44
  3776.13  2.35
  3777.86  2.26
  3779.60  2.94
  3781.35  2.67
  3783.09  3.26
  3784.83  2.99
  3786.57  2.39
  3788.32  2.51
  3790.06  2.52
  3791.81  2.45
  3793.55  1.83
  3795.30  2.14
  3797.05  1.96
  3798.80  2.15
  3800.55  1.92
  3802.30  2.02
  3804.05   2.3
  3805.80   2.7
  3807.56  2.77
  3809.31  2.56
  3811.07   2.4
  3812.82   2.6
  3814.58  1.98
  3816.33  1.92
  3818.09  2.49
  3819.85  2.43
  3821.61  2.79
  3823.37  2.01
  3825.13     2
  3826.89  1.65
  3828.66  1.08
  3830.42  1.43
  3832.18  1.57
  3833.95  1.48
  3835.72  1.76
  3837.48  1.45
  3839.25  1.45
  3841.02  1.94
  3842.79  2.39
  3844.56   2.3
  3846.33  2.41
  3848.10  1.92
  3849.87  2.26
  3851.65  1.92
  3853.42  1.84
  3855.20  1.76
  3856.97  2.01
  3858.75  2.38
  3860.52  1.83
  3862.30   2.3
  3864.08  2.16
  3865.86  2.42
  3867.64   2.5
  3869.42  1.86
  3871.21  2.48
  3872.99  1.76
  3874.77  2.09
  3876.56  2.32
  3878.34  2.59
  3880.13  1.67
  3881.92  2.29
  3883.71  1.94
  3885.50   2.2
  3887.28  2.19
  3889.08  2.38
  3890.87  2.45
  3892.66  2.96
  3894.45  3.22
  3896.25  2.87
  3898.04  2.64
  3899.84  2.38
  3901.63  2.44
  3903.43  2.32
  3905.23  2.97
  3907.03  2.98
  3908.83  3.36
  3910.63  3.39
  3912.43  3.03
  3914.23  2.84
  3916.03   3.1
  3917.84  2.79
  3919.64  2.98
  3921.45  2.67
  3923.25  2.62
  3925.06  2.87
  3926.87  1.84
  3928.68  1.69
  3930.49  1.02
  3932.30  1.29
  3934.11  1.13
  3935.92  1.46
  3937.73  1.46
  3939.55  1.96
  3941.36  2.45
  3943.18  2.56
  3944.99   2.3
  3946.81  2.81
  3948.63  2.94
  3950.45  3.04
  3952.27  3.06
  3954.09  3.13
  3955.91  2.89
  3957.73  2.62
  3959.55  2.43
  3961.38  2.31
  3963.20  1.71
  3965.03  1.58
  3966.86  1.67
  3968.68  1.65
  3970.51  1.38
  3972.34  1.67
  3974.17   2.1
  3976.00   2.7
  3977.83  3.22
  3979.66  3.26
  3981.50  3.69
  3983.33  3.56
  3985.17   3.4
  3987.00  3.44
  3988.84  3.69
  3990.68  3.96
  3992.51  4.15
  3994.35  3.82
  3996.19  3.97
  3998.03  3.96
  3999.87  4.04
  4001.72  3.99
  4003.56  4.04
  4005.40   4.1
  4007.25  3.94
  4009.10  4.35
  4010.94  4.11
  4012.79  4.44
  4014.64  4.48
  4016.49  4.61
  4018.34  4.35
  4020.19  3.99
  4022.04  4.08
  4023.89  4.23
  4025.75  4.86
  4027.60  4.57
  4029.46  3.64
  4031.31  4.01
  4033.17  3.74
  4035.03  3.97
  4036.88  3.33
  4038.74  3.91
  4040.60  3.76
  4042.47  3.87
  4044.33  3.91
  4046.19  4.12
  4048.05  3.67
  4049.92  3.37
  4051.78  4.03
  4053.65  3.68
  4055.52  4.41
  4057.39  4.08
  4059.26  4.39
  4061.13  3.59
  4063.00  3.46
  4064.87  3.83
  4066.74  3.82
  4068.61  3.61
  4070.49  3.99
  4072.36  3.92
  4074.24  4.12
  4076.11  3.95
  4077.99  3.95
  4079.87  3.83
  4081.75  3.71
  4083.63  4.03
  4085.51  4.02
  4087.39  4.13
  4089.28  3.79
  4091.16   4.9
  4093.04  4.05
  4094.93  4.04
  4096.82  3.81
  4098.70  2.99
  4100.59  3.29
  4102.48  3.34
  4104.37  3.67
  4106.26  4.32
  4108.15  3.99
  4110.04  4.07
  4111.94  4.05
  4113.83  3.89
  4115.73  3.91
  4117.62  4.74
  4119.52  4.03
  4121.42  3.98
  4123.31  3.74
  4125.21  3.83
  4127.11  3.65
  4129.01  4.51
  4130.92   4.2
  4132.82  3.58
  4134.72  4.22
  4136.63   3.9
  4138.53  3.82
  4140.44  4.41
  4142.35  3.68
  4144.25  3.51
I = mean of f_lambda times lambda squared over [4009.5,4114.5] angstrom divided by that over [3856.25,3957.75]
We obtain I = 1.77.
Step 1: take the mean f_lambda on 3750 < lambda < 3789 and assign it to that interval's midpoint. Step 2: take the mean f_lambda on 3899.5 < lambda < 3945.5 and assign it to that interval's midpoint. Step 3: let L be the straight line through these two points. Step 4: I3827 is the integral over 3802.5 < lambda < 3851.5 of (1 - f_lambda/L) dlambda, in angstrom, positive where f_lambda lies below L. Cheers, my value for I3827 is 6.57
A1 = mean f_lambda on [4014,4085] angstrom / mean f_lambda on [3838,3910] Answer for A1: 1.7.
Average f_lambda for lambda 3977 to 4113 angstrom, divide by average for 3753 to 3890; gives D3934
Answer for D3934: 1.8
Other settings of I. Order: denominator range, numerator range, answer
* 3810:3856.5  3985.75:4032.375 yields 2.28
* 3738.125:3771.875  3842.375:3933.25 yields 1.24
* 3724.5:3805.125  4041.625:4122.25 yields 2.06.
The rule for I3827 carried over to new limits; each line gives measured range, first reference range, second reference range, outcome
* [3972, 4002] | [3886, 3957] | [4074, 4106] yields -4.1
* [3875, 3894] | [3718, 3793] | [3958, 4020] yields 3.7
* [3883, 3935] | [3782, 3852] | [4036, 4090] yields 5.3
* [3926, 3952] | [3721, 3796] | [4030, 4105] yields 9.6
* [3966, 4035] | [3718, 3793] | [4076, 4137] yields -3.9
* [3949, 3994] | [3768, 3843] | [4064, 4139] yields 5.8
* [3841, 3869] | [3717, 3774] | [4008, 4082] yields 6.8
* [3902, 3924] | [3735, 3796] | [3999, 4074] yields 1.9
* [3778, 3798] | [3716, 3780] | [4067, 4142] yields -0.9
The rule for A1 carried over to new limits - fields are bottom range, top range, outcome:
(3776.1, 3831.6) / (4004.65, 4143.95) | 1.74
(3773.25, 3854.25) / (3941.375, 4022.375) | 1.48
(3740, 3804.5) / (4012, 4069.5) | 1.79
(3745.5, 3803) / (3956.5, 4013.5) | 1.41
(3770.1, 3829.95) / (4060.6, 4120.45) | 1.66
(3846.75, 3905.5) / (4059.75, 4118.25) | 1.71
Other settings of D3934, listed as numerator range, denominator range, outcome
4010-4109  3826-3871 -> 2.05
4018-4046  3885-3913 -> 1.46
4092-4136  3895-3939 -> 1.61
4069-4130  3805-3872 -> 1.89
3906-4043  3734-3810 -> 1.40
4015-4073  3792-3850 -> 1.92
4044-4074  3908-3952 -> 1.61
